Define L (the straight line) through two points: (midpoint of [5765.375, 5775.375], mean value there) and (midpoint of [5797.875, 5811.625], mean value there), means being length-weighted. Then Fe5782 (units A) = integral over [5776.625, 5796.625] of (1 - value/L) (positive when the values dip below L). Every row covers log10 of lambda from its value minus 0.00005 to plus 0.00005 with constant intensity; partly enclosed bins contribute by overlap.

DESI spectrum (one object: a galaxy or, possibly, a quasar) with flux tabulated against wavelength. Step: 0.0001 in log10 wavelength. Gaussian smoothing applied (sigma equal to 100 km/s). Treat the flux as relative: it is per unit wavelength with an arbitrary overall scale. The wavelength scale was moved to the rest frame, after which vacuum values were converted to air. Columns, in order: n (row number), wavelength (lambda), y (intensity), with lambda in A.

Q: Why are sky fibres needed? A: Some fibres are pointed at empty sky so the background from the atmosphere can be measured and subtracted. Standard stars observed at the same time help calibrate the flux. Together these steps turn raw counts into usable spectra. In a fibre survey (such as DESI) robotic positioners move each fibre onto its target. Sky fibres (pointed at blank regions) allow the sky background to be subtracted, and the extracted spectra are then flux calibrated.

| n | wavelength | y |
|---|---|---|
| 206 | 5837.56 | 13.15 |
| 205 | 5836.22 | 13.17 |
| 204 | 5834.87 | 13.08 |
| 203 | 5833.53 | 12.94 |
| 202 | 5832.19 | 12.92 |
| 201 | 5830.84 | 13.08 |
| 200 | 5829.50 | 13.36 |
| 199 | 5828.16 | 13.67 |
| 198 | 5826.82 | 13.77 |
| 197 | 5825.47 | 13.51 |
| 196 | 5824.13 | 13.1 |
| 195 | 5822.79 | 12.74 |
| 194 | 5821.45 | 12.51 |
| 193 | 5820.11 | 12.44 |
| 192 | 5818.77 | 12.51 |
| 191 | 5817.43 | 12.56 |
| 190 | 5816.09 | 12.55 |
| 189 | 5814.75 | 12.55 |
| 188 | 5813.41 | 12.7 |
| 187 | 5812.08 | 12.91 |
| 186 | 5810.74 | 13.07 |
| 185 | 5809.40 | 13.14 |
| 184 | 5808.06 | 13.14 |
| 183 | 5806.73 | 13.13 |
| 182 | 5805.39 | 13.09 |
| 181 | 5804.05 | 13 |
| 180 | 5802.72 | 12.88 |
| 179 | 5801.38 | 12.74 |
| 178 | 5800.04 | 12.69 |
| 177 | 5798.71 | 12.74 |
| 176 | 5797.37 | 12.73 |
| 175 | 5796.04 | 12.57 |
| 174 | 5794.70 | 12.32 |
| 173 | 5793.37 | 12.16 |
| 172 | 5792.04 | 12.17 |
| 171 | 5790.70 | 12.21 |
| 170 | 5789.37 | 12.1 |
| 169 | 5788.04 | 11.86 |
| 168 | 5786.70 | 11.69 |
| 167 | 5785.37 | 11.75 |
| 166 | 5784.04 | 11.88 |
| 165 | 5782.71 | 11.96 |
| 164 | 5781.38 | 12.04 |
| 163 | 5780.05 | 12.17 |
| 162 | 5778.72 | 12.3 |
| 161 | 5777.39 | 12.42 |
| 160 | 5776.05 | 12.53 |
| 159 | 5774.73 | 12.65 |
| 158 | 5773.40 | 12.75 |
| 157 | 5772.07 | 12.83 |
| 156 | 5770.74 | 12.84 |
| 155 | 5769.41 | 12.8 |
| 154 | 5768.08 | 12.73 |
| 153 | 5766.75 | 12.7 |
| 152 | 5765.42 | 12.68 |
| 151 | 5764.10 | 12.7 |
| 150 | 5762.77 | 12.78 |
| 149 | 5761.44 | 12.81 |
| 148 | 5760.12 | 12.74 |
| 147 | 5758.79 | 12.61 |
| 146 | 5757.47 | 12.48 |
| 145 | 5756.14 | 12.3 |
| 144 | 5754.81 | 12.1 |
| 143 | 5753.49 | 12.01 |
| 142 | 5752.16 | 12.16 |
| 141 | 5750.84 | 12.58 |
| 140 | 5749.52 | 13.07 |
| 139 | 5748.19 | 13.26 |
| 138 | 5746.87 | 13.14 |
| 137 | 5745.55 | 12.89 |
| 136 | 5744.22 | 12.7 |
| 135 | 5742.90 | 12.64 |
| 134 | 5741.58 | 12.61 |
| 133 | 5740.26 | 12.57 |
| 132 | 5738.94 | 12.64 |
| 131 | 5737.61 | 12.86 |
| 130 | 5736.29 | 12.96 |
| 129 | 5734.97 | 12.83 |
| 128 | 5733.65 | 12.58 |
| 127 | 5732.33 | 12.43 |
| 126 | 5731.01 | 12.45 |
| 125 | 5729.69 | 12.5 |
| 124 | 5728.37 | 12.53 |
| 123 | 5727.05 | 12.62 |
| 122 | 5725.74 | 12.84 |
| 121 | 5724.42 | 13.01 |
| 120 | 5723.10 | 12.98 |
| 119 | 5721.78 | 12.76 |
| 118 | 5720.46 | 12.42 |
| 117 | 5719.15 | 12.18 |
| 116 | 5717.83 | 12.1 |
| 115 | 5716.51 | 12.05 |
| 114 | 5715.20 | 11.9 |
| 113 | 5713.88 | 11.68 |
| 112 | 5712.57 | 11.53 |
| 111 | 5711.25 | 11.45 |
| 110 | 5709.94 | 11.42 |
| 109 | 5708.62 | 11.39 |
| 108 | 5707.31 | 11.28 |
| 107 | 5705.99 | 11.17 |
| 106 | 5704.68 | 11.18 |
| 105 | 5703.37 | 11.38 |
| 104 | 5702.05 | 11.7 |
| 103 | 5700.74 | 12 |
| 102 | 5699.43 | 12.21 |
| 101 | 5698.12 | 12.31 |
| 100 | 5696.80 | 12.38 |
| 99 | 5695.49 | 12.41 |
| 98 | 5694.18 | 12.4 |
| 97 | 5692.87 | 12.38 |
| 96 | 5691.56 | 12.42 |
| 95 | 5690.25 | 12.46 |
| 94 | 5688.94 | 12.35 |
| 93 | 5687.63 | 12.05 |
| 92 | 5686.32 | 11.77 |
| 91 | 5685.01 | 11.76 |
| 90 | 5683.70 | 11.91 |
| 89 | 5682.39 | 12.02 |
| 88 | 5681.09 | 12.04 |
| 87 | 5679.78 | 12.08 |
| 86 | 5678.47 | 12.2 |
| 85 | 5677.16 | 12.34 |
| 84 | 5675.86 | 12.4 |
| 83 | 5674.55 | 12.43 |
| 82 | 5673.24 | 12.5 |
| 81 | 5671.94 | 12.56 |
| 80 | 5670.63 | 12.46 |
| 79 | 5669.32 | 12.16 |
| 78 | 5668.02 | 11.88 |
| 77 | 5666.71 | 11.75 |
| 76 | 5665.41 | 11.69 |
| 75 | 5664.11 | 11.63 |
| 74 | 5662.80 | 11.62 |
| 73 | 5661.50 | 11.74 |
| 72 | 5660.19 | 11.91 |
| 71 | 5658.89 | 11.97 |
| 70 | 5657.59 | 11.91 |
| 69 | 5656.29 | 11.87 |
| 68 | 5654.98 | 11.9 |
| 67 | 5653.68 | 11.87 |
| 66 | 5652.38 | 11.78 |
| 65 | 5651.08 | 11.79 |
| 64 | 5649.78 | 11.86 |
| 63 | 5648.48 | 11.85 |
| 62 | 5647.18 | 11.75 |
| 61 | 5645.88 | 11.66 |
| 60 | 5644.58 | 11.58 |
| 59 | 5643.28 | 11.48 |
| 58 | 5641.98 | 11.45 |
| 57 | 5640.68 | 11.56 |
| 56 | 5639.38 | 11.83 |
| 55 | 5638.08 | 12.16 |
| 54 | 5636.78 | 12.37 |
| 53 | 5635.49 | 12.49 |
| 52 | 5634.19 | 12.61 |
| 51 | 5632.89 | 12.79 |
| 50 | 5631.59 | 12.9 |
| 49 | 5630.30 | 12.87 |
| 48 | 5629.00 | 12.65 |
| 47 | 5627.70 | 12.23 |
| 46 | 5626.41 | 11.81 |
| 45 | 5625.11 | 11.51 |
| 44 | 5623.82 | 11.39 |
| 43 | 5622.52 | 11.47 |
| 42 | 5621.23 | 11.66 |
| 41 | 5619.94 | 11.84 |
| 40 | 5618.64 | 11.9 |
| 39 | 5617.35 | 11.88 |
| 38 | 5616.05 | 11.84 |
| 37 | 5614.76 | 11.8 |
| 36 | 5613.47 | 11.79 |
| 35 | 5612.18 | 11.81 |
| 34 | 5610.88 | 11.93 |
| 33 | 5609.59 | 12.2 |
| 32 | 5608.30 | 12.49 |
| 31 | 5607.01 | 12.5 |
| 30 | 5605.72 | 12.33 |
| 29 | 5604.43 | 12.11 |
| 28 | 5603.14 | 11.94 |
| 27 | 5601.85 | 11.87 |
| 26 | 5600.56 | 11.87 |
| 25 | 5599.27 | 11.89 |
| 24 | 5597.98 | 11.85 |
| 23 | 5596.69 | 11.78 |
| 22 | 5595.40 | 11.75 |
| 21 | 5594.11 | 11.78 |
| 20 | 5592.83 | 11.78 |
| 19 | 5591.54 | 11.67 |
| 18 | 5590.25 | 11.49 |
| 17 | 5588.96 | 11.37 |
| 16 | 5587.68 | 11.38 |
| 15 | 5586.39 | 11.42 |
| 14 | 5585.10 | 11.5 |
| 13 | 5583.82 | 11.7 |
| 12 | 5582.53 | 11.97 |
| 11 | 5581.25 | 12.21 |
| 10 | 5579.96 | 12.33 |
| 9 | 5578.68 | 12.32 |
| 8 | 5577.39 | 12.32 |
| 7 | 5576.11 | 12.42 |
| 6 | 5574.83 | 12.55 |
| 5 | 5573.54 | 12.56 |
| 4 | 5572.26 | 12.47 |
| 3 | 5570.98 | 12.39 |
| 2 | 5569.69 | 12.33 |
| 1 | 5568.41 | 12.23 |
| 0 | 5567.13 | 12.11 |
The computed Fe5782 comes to 1.14 A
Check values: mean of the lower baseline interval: 12.7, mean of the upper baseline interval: 13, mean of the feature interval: 12.1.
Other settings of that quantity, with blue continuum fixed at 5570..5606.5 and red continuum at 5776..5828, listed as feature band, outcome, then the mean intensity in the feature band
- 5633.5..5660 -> 0.54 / 11.9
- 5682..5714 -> 1.05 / 11.9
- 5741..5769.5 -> -0.47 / 12.7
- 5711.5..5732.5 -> 0.00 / 12.4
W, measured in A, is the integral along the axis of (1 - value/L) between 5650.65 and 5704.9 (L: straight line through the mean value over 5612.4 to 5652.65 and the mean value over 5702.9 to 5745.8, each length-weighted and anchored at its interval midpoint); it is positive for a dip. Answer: 0.3 A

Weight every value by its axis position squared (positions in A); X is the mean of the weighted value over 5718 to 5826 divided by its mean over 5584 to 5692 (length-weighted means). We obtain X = 1.10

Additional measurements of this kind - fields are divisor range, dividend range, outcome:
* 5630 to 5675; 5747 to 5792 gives 1.08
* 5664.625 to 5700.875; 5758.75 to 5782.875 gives 1.06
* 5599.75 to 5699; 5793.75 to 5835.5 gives 1.14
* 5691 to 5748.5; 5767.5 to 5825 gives 1.05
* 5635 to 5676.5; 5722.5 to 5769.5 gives 1.10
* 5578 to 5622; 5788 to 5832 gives 1.16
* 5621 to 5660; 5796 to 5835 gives 1.15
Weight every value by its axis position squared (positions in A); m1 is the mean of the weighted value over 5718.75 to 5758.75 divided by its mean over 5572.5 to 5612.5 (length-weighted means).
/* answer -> 1.1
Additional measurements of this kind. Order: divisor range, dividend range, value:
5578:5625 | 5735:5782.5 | 1.13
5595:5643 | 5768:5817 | 1.11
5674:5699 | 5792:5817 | 1.09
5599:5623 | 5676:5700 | 1.05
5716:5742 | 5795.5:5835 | 1.06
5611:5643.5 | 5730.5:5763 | 1.10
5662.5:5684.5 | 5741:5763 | 1.07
